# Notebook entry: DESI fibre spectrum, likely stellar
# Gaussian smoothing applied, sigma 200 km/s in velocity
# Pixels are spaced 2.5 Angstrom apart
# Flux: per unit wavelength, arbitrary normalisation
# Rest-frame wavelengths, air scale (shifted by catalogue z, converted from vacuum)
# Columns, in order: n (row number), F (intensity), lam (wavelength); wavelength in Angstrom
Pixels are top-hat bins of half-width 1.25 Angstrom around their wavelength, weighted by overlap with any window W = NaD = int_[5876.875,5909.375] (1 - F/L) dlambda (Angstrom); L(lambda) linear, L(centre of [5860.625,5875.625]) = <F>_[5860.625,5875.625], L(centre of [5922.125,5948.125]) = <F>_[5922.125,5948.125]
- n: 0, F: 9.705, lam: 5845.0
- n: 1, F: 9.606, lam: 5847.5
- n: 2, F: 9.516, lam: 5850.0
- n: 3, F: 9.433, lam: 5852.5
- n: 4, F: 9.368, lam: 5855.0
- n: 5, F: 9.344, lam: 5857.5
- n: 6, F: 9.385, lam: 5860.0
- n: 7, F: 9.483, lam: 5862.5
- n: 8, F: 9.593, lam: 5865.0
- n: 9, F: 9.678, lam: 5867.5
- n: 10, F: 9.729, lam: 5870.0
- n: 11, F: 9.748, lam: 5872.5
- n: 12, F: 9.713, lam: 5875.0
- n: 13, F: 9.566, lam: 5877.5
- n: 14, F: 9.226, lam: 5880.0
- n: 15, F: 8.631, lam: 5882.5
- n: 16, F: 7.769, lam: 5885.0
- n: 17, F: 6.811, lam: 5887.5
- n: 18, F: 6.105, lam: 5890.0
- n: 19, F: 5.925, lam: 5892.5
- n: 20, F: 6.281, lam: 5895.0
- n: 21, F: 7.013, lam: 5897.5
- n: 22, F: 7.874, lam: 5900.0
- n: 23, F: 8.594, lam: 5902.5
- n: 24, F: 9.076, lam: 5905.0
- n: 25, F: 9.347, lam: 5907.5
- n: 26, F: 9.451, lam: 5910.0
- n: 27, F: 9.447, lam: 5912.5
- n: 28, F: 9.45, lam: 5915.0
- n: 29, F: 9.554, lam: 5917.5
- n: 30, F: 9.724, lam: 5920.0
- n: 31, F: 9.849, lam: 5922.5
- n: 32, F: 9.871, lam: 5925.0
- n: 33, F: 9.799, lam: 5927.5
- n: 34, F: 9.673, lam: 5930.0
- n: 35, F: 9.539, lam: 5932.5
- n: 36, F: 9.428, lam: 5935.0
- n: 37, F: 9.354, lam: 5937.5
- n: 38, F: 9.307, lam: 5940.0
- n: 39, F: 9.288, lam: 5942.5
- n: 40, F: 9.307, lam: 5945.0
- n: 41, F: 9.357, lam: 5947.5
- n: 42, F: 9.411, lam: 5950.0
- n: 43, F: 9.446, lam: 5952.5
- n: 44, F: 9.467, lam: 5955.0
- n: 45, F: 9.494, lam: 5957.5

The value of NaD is 5.88 Angstrom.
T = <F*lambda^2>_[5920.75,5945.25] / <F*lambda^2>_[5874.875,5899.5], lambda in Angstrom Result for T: 1.27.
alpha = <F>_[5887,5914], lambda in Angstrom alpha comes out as 7.85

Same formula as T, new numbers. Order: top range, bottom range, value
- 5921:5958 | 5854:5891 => 1.09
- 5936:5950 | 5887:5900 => 1.45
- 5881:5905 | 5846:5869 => 0.78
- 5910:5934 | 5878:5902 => 1.32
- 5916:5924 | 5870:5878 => 1.02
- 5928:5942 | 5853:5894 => 1.11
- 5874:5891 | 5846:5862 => 0.88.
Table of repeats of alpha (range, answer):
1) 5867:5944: 8.86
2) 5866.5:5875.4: 9.72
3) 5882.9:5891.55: 7.03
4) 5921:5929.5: 9.82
